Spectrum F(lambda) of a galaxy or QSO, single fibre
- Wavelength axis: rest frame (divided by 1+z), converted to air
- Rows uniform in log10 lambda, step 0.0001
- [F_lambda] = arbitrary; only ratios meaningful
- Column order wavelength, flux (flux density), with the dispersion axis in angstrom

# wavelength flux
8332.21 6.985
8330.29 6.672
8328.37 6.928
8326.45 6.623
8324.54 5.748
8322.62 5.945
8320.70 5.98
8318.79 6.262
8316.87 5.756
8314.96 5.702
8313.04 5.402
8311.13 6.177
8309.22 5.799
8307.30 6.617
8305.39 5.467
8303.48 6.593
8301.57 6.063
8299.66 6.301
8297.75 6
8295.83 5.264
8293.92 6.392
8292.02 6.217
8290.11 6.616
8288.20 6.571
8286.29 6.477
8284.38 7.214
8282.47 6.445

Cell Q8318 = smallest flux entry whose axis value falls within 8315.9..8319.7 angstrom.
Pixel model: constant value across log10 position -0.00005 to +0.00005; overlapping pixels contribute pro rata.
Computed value 5.756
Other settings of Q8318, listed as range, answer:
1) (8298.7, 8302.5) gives 6.063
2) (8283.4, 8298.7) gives 5.264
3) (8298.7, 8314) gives 5.402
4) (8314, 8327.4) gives 5.702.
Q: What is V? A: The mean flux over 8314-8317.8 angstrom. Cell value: 5.73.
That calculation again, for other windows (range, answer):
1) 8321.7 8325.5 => 5.85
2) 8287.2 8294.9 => 6.45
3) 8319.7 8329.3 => 6.24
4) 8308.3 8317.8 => 5.77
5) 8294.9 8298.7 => 5.62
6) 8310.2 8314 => 5.79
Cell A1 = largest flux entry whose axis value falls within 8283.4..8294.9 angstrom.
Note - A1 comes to 7.214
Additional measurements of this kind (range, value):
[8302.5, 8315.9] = 6.617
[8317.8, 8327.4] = 6.623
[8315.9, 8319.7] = 6.262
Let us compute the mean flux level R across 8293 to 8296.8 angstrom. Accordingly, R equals 5.81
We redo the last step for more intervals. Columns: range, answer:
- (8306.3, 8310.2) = 6.2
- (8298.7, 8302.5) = 6.19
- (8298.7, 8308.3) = 6.21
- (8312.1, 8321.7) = 5.82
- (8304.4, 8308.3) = 6.04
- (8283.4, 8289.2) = 6.74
